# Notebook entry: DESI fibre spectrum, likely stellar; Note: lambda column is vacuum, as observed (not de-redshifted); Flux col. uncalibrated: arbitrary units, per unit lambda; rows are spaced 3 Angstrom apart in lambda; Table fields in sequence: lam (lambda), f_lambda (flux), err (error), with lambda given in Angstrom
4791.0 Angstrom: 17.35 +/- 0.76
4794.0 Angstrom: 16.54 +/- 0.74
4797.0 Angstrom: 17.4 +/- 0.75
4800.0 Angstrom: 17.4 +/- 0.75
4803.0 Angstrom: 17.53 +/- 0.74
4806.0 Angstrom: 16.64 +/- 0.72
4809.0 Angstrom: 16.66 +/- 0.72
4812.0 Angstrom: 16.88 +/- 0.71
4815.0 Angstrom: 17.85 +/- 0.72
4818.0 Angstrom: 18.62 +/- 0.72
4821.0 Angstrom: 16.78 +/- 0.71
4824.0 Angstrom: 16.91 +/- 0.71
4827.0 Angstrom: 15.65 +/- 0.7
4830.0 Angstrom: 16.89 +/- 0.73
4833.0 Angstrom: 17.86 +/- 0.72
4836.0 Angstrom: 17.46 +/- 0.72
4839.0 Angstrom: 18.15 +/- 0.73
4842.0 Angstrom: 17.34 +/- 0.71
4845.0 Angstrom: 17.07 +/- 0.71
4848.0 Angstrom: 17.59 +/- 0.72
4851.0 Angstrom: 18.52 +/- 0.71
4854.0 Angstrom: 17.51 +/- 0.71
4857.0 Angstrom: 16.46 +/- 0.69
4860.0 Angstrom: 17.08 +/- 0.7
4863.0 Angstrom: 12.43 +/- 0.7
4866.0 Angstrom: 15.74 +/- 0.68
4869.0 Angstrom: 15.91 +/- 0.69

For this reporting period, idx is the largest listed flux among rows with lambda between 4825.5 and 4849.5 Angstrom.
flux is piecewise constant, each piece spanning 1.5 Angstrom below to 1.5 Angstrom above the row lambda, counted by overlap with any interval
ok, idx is 18.15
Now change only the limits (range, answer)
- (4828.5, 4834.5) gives 17.86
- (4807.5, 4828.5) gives 18.62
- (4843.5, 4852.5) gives 18.52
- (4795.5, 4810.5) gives 17.53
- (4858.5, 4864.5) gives 17.08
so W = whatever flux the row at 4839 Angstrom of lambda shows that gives 18.15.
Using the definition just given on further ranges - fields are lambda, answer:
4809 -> 16.66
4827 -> 15.65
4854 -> 17.51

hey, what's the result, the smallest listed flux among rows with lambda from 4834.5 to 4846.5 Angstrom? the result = 17.07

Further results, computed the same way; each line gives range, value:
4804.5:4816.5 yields 16.64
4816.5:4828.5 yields 15.65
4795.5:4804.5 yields 17.4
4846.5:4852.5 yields 17.59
